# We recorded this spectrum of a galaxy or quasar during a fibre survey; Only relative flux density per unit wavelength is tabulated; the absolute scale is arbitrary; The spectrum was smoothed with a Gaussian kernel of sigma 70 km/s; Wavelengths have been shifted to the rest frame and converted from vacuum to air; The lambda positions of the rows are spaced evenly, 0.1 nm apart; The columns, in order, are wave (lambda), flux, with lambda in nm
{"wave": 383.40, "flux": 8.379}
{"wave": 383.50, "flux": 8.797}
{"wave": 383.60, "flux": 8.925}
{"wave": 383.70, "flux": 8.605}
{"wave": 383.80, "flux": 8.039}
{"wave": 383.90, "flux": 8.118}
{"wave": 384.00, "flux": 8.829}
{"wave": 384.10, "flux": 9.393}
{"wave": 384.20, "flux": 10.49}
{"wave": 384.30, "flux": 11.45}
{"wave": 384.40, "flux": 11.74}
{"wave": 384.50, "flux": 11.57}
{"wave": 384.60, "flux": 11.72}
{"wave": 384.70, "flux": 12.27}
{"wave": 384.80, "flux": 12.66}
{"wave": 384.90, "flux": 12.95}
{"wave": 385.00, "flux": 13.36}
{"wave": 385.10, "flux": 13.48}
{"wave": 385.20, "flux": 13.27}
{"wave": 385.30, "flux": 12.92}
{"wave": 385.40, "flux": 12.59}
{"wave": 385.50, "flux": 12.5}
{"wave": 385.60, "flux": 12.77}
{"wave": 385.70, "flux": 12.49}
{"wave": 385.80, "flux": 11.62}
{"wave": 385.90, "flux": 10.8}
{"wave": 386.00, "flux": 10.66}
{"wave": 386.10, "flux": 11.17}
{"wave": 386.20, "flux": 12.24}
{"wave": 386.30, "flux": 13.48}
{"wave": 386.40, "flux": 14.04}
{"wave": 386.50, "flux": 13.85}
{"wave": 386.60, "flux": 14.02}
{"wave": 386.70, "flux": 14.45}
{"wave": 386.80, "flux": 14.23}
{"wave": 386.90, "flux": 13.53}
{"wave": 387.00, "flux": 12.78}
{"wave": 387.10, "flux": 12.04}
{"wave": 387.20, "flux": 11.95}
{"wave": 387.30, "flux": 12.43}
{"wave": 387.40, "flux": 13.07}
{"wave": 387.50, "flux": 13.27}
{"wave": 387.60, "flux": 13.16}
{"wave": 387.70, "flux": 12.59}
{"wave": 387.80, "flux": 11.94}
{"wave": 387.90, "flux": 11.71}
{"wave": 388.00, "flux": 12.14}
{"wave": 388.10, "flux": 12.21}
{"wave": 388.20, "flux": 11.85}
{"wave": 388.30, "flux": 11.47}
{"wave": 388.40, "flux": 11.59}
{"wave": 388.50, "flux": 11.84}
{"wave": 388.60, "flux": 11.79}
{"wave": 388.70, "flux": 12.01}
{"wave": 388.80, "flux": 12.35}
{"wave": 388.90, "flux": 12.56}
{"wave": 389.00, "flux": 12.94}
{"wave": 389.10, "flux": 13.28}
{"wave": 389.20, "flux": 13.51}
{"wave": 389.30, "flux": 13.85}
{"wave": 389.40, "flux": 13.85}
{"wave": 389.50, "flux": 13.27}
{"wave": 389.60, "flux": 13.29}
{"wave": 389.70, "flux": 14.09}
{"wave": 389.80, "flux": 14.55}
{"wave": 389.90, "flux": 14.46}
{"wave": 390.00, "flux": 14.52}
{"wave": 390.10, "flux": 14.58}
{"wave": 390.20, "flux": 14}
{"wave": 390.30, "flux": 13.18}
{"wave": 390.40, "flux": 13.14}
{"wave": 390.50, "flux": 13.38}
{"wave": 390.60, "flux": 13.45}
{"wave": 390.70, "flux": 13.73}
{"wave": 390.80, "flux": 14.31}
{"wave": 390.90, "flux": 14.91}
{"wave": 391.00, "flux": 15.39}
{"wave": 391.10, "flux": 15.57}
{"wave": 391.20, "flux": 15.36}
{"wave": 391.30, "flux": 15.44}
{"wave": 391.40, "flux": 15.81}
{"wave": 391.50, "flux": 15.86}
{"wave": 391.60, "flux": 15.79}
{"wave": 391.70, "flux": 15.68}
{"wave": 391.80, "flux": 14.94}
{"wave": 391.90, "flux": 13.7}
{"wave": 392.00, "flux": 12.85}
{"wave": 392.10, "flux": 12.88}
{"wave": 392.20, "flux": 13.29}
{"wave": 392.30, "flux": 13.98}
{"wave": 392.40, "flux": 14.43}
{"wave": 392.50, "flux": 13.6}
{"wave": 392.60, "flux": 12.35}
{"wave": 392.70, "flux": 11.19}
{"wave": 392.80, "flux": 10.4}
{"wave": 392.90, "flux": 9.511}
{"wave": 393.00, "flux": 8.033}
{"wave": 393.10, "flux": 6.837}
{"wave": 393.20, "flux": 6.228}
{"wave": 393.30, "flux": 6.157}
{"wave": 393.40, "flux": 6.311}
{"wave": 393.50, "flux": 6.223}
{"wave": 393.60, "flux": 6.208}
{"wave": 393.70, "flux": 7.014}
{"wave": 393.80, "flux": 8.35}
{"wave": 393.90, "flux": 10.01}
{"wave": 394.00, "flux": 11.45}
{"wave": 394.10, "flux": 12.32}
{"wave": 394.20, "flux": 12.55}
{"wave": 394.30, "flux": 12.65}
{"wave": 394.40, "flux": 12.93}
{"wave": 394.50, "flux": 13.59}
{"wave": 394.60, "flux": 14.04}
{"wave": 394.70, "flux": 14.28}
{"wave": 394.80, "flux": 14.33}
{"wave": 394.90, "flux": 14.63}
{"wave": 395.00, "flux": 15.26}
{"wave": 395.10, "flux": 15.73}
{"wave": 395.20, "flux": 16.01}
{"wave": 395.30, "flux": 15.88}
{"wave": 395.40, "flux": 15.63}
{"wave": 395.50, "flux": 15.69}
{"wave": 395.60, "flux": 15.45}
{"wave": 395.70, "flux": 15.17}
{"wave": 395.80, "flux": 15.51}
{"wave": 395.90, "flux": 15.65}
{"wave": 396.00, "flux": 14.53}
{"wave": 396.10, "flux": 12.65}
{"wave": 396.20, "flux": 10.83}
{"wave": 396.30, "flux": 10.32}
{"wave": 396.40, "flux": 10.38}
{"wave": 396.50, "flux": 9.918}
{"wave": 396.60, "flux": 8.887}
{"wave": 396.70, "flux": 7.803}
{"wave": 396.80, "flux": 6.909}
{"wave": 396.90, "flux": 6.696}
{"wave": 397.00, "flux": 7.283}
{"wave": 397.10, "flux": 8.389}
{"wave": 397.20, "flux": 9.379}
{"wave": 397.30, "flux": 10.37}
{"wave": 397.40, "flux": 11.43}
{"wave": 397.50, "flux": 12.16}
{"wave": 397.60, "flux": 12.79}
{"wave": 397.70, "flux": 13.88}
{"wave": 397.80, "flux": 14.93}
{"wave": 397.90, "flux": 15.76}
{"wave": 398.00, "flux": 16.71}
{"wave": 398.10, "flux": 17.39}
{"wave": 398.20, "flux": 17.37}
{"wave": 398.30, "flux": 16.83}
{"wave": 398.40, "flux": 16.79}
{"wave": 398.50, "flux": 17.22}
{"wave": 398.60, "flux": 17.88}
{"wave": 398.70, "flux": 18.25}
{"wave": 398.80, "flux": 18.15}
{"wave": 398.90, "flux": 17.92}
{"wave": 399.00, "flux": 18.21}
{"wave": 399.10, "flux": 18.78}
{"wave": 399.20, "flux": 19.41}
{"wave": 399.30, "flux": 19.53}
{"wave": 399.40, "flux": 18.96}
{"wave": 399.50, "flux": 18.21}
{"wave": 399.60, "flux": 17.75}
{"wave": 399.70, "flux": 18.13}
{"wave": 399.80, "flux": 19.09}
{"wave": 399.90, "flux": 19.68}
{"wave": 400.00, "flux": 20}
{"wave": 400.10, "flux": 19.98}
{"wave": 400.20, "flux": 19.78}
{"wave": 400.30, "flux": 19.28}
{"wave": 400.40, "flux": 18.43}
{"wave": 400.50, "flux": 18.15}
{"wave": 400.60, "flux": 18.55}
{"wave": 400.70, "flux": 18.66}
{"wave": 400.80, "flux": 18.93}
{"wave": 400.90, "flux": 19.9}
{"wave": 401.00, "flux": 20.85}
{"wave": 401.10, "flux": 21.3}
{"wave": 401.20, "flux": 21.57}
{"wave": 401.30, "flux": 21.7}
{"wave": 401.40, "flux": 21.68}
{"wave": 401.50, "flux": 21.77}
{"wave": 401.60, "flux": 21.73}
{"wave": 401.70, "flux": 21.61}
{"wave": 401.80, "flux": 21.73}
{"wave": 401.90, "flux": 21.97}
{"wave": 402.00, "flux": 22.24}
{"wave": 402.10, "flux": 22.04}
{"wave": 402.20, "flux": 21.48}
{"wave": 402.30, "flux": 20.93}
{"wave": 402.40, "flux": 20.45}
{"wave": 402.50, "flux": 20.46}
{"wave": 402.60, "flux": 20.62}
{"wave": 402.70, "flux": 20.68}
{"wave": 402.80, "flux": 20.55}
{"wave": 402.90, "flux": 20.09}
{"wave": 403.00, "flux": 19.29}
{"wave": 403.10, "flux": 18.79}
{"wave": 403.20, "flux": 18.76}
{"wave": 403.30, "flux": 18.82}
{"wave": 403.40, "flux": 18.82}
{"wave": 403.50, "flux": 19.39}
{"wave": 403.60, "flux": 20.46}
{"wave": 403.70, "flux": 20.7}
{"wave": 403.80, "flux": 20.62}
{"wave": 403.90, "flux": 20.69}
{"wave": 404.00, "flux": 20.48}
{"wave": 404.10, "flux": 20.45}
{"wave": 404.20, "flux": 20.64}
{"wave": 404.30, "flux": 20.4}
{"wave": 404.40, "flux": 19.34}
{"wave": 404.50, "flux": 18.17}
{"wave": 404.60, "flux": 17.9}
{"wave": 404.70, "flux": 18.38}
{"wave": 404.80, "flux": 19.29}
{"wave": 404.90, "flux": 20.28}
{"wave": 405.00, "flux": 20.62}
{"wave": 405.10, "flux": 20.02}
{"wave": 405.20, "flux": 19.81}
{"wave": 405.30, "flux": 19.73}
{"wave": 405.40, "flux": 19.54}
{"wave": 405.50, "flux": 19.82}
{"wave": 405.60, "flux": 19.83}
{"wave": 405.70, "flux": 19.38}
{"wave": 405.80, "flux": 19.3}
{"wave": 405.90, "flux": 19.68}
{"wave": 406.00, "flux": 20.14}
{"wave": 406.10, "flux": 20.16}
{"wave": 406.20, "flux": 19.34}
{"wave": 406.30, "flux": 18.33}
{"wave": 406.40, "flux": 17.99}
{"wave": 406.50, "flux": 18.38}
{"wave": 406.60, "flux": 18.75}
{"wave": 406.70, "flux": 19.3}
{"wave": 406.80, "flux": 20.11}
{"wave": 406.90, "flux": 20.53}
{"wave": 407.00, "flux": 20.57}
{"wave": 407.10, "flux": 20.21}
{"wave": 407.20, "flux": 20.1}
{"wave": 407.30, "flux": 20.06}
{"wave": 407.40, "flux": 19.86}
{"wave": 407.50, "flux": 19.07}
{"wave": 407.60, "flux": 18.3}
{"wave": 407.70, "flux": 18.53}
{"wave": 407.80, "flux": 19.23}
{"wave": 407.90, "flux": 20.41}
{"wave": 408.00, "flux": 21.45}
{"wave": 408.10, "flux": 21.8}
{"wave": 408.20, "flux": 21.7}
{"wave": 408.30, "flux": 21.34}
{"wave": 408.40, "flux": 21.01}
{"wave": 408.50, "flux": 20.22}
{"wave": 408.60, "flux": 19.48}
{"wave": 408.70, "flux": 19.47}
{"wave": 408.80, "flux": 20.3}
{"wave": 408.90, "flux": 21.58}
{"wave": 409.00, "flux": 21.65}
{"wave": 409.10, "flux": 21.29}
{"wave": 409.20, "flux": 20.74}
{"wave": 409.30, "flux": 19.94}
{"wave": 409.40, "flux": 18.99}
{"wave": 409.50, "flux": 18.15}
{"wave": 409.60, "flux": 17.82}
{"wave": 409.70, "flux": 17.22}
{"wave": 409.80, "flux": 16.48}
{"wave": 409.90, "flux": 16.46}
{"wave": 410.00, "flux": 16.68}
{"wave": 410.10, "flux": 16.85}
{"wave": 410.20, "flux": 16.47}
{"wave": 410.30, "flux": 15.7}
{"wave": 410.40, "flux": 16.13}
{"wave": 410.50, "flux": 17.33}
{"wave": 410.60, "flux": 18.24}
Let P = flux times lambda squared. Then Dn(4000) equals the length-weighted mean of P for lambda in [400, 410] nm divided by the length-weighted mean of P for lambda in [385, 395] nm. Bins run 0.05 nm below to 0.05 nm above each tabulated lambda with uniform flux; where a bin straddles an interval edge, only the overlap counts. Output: 1.70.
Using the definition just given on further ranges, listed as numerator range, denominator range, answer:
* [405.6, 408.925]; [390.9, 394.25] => 1.82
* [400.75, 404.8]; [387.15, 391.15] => 1.66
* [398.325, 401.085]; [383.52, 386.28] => 1.78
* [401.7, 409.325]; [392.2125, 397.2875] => 1.86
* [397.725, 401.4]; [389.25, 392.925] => 1.40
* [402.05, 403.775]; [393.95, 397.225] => 1.67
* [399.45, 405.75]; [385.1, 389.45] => 1.71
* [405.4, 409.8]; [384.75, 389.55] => 1.73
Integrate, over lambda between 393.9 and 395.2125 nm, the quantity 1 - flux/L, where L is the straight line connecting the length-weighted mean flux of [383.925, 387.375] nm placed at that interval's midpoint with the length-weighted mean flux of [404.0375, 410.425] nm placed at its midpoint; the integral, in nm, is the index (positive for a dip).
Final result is 0.14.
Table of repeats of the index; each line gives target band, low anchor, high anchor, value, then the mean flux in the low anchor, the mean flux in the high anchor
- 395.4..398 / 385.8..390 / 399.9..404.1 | 0.83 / 12.8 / 20.3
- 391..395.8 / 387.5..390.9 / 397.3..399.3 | 0.63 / 13.1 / 16.3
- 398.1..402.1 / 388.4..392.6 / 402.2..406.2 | -0.30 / 13.9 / 19.8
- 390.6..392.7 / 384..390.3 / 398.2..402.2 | 0.09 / 12.7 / 19.6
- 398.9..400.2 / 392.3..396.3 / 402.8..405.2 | -0.22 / 12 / 19.7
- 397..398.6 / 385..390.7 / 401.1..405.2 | 0.34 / 12.9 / 20.4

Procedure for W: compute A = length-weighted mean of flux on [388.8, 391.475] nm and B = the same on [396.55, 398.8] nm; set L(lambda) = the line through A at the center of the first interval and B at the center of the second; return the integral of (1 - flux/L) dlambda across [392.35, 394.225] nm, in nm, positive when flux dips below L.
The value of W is 0.59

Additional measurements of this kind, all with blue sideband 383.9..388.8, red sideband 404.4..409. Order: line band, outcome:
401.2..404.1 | -0.38 nm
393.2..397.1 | 0.98 nm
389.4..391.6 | -0.10 nm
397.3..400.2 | -0.05 nm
